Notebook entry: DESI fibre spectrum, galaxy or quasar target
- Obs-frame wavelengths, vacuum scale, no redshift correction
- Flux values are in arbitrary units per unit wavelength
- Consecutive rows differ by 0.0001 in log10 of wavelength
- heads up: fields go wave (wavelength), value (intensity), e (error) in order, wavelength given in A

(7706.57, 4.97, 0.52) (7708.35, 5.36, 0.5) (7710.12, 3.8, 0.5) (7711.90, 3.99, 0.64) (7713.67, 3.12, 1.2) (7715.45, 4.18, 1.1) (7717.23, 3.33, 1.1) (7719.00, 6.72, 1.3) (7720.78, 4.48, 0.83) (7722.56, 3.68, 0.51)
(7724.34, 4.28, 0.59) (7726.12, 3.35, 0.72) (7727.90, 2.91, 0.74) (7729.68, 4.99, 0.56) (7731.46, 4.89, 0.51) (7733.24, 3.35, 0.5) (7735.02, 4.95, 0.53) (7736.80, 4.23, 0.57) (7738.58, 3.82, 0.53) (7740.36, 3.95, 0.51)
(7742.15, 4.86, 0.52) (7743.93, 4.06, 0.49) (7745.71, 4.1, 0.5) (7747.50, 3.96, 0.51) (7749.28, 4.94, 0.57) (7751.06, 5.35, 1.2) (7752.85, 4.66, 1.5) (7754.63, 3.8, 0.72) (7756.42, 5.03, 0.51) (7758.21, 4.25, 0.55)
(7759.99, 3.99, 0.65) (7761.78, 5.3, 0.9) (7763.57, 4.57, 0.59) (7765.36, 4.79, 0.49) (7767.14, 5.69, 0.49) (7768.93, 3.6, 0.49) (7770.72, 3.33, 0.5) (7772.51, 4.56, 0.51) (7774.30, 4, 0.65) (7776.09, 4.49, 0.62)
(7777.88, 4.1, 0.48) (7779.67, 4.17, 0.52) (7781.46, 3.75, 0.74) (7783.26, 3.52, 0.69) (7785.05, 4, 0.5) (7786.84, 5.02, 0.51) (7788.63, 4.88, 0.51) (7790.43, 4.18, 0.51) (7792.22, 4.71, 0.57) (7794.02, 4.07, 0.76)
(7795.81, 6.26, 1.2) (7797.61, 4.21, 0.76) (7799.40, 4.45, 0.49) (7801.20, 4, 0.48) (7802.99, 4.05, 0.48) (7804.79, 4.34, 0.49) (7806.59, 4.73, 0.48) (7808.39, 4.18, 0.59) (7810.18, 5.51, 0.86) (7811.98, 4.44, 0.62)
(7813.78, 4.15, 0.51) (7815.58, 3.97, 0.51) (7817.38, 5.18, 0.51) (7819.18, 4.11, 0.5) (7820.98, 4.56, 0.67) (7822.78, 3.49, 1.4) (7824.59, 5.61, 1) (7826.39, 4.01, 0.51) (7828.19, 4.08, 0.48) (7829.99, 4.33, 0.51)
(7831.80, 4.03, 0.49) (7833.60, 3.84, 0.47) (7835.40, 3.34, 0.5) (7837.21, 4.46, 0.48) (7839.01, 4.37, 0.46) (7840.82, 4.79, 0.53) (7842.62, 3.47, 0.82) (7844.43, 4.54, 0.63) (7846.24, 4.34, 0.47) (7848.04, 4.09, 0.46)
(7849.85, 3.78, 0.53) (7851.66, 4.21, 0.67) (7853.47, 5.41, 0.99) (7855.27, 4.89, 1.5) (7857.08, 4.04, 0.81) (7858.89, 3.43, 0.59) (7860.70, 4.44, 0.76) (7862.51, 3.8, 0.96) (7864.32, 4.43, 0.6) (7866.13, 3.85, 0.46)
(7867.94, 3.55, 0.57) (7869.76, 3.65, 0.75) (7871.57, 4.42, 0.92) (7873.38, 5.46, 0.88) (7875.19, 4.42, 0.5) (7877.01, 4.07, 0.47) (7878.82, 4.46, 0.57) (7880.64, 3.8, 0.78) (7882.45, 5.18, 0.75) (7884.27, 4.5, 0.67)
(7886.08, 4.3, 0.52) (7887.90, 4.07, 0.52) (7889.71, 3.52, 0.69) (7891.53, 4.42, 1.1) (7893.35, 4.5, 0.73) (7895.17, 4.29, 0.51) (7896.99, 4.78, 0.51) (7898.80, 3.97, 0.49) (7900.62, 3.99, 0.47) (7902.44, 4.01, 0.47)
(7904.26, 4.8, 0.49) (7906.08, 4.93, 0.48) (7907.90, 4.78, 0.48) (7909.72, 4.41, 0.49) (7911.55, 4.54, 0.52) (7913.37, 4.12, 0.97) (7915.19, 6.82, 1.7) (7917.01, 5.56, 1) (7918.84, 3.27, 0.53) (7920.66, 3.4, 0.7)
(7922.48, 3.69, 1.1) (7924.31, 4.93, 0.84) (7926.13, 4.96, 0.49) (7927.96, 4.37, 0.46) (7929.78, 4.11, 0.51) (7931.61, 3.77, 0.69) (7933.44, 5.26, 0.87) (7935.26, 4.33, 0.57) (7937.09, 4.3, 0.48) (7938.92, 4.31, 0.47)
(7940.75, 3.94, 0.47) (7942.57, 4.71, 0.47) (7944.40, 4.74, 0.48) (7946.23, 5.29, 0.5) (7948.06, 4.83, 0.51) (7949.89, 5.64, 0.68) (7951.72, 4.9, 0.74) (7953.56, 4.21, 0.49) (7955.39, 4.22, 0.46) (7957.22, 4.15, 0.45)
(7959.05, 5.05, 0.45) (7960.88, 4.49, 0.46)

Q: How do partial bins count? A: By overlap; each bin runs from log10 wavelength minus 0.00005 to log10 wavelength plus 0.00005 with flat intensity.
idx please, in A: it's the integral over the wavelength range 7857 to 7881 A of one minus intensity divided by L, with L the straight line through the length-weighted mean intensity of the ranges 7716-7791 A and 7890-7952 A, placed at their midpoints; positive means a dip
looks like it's 1.8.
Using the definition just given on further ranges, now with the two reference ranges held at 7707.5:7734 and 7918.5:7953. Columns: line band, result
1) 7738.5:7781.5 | -1.7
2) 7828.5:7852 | 1.2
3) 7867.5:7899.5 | 0.7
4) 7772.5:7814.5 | -1.3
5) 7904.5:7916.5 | -1.4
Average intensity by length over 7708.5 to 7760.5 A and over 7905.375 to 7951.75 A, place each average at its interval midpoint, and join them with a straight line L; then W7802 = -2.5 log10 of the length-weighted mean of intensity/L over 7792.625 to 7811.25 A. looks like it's -0.049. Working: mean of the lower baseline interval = 4.26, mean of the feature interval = 4.58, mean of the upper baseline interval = 4.61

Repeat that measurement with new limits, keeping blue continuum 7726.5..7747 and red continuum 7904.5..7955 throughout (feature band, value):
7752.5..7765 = -0.08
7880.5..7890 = 0.05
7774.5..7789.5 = 0.01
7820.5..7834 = 0.03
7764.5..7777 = -0.03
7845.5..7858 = 0.01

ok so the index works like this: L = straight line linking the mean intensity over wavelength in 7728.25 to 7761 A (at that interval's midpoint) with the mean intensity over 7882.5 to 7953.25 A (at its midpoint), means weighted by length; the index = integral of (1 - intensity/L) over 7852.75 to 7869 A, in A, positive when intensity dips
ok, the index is 1.0 A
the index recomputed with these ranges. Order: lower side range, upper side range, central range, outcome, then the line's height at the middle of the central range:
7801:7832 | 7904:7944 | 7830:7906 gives 3.49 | 4.45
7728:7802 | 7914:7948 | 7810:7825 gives -0.12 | 4.44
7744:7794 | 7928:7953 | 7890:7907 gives 0.66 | 4.56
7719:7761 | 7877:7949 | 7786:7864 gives 0.26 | 4.38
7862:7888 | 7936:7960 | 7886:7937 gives 0.36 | 4.46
